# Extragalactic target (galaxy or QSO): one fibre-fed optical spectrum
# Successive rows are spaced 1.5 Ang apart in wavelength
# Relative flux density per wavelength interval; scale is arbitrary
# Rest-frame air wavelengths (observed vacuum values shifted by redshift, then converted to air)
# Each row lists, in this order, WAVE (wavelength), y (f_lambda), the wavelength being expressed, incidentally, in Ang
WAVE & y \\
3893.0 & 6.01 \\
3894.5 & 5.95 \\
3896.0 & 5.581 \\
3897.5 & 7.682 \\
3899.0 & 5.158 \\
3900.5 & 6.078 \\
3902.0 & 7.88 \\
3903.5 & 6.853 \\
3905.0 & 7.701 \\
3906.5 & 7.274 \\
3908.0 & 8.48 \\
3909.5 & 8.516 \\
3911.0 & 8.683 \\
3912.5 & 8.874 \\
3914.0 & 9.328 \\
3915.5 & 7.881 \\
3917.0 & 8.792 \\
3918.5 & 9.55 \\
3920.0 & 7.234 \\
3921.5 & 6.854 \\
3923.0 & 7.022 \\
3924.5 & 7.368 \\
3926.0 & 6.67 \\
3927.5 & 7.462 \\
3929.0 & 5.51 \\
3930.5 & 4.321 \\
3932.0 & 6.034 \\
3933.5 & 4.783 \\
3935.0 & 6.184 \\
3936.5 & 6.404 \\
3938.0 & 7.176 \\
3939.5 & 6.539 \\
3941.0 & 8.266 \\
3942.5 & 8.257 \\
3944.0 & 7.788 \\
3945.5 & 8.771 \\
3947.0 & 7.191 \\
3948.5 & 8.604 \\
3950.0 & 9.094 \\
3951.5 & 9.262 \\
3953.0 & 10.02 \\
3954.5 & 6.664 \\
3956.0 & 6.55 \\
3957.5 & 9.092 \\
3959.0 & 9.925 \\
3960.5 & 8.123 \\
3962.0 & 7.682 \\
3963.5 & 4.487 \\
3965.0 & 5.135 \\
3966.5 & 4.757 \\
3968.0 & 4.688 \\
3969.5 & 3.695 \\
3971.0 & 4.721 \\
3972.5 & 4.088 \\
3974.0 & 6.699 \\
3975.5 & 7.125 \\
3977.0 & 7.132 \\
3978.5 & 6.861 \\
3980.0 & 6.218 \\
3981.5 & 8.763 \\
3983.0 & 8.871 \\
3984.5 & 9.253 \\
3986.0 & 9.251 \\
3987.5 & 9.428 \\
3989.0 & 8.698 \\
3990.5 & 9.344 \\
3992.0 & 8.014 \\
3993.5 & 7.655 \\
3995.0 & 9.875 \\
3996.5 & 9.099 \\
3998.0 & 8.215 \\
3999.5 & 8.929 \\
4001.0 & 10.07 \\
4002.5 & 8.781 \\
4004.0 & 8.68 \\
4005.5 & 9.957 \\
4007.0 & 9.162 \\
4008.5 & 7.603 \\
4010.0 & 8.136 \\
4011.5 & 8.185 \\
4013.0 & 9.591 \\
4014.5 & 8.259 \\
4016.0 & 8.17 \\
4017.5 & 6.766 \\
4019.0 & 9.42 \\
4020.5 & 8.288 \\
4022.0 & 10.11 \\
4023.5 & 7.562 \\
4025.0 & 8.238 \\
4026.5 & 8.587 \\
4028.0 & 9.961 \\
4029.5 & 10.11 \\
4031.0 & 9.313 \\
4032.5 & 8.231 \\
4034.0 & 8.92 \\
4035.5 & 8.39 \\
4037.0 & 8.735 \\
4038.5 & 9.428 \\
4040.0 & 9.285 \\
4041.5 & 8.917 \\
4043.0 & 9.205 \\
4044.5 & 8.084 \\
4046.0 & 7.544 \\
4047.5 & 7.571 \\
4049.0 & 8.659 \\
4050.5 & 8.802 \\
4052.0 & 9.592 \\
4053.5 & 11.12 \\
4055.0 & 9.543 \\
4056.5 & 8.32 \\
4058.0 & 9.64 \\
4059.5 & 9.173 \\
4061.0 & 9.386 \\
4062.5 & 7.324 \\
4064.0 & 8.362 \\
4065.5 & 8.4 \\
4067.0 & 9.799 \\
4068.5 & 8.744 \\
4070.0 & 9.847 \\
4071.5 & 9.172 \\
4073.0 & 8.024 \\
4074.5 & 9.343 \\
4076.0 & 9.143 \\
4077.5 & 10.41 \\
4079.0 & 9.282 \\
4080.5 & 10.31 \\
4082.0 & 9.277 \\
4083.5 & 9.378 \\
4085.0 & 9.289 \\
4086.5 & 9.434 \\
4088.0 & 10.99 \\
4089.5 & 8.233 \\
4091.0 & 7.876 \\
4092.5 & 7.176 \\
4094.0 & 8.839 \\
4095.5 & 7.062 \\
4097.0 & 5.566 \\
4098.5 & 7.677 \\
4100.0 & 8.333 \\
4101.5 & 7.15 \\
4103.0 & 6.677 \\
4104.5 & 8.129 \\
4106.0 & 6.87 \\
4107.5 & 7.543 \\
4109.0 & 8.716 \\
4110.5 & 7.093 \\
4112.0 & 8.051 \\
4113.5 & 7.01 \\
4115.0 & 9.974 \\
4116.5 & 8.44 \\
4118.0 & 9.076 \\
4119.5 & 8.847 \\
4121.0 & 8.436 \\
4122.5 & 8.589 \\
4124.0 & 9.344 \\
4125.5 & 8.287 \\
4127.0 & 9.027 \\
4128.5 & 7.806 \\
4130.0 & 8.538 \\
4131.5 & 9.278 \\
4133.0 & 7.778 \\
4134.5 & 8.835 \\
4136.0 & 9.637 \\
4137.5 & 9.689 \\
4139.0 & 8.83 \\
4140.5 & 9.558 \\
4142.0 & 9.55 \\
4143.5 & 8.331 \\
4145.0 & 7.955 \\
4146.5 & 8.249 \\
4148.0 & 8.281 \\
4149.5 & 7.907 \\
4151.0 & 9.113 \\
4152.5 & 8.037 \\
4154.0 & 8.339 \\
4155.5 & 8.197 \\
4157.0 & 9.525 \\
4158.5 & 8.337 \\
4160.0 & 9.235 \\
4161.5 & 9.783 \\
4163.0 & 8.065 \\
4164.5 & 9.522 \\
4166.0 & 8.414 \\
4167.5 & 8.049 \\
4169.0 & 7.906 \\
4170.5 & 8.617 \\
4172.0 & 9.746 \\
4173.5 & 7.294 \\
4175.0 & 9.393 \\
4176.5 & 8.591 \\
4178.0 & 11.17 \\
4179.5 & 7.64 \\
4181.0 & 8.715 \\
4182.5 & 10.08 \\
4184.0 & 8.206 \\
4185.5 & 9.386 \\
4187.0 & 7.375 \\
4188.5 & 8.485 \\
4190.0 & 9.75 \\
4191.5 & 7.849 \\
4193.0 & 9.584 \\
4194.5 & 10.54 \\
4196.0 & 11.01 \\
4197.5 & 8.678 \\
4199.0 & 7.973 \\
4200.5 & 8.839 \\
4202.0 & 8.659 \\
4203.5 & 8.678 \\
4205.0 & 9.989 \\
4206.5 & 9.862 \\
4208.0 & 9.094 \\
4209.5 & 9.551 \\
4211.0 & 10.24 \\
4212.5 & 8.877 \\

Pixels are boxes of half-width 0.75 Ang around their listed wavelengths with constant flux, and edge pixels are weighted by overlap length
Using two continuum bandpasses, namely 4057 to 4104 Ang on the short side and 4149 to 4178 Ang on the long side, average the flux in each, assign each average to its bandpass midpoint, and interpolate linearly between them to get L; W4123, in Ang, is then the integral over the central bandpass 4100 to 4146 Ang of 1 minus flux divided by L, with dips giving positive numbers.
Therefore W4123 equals 1.4 Ang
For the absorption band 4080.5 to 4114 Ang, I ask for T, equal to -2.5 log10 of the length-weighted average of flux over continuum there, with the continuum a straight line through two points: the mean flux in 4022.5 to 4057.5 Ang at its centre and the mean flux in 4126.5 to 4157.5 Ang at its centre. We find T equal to 0.09 mag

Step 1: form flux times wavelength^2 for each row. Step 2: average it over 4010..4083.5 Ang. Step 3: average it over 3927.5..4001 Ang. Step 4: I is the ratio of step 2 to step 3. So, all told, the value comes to 1.26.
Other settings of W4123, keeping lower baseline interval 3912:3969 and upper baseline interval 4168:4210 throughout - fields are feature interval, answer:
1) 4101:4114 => 1.49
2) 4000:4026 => -2.83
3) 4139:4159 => 0.36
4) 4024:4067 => -4.67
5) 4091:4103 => 1.42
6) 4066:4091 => -3.36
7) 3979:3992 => -1.77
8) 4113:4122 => -0.16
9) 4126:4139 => -0.28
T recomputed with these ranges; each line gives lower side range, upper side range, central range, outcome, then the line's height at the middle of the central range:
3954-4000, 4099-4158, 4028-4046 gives -0.15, 7.8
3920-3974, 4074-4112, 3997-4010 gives -0.19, 7.43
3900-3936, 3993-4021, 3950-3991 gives 0.12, 8.12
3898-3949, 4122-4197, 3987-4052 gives -0.11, 7.94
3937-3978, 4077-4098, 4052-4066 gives -0.08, 8.39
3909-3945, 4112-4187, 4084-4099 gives 0.01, 8.36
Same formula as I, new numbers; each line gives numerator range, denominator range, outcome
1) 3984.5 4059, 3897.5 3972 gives 1.28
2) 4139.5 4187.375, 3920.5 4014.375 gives 1.27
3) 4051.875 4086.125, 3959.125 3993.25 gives 1.38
